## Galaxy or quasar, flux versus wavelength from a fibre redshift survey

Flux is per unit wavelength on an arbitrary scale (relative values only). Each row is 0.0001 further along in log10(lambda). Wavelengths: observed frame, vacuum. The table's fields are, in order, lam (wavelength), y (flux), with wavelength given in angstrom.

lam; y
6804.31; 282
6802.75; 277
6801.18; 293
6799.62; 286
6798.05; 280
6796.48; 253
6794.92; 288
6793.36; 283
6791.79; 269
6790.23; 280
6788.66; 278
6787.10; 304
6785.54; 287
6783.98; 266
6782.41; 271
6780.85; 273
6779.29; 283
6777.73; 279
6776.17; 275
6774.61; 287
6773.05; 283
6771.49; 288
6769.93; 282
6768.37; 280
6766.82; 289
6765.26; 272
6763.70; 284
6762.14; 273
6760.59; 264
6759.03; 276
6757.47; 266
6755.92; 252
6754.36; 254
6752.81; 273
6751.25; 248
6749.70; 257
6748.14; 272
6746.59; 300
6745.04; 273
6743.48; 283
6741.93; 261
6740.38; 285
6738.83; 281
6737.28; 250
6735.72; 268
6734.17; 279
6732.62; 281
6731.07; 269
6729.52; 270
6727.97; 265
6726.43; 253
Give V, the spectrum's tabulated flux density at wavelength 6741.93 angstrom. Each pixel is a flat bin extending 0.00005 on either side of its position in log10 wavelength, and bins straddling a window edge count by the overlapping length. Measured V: 261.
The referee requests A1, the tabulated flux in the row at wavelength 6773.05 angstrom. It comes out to 283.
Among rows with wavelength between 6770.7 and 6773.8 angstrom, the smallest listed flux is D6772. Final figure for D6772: 283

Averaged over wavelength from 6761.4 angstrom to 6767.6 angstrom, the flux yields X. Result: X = 280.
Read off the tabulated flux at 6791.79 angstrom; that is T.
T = 269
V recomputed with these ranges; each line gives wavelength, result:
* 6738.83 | 281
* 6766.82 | 289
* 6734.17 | 279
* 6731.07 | 269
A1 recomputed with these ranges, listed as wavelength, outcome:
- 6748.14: 272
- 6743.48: 283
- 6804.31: 282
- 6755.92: 252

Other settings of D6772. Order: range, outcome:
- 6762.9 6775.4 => 272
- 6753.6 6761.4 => 252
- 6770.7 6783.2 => 271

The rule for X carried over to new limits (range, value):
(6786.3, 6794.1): 283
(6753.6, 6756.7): 253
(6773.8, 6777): 281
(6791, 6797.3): 273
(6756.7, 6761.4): 269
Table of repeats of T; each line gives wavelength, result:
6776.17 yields 275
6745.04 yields 273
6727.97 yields 265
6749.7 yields 257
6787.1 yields 304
